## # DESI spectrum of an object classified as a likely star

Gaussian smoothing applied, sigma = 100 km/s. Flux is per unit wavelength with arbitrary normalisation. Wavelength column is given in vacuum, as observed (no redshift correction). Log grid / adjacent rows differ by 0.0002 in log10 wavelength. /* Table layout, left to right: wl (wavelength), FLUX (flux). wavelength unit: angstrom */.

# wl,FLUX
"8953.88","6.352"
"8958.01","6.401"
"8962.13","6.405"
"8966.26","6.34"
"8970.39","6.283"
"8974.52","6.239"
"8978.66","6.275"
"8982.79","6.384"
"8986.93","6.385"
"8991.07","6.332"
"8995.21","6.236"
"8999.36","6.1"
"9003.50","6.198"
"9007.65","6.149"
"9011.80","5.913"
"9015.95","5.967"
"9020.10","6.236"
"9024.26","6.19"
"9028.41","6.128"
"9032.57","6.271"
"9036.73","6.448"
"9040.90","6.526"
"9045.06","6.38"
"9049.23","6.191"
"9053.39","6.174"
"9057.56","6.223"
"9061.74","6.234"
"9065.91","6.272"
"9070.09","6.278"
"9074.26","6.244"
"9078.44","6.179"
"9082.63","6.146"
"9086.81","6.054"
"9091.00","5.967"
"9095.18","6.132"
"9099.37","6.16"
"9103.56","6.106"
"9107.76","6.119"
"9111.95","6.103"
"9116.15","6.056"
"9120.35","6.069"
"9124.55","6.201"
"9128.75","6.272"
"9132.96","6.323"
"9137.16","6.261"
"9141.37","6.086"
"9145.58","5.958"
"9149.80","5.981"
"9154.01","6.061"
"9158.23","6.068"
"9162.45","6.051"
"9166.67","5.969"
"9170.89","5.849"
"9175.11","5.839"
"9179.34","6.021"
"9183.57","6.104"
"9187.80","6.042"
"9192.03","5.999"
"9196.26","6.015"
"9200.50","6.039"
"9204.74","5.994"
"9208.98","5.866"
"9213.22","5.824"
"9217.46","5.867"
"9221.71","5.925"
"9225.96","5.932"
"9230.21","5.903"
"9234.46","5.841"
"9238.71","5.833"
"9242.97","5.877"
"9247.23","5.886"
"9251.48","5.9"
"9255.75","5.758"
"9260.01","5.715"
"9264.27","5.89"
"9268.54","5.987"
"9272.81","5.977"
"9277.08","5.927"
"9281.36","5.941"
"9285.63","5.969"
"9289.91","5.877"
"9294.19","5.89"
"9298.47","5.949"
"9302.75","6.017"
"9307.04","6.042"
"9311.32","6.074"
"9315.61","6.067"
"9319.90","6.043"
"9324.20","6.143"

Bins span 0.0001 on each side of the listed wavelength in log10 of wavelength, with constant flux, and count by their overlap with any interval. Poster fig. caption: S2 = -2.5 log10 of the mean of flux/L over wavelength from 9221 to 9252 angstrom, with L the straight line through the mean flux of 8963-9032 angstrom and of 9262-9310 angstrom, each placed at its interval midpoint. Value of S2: 0.02 mag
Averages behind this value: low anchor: 6.21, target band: 5.89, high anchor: 5.95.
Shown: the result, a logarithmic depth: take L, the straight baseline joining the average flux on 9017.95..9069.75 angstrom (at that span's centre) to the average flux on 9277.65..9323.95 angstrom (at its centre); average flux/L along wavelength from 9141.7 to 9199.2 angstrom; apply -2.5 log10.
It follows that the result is 0.02 mag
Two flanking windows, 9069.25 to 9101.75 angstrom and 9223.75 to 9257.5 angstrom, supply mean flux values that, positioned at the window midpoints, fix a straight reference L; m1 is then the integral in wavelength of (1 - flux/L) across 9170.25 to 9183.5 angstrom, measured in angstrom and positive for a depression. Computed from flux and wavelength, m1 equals 0.1 angstrom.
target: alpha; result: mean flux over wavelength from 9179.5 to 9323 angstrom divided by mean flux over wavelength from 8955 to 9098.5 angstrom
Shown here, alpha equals 1.0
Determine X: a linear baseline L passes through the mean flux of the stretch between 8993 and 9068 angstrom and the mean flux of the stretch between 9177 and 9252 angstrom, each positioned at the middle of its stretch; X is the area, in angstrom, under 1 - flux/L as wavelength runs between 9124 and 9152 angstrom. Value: -0.46 angstrom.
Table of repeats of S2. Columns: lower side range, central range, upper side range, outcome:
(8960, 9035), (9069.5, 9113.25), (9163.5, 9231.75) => -0.01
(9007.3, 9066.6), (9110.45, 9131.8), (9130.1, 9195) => -0.01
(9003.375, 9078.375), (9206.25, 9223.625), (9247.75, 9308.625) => 0.02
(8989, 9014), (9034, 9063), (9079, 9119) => -0.03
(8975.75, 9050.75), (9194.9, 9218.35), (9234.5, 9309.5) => 0.01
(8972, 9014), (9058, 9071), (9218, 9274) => -0.02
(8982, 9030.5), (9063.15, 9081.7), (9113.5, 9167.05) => -0.02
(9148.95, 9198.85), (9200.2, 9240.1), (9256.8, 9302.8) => 0.01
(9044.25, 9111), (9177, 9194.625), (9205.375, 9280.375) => -0.01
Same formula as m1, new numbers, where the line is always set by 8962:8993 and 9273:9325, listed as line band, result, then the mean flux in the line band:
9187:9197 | 0.1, 6.02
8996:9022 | 0.8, 6.1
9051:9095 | 0.4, 6.18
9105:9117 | 0.2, 6.1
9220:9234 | 0.4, 5.91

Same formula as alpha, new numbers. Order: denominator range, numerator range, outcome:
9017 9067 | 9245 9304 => 0.94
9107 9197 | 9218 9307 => 0.97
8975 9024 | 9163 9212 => 0.96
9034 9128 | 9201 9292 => 0.95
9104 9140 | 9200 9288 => 0.96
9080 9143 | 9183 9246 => 0.97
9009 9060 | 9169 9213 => 0.96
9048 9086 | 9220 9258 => 0.95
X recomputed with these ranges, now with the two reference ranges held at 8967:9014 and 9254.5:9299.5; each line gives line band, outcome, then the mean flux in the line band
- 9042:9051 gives -0.2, 6.32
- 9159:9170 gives 0.1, 6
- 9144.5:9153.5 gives 0.1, 5.99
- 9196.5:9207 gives 0.0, 6.01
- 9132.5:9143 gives -0.3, 6.22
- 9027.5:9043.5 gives -0.5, 6.36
